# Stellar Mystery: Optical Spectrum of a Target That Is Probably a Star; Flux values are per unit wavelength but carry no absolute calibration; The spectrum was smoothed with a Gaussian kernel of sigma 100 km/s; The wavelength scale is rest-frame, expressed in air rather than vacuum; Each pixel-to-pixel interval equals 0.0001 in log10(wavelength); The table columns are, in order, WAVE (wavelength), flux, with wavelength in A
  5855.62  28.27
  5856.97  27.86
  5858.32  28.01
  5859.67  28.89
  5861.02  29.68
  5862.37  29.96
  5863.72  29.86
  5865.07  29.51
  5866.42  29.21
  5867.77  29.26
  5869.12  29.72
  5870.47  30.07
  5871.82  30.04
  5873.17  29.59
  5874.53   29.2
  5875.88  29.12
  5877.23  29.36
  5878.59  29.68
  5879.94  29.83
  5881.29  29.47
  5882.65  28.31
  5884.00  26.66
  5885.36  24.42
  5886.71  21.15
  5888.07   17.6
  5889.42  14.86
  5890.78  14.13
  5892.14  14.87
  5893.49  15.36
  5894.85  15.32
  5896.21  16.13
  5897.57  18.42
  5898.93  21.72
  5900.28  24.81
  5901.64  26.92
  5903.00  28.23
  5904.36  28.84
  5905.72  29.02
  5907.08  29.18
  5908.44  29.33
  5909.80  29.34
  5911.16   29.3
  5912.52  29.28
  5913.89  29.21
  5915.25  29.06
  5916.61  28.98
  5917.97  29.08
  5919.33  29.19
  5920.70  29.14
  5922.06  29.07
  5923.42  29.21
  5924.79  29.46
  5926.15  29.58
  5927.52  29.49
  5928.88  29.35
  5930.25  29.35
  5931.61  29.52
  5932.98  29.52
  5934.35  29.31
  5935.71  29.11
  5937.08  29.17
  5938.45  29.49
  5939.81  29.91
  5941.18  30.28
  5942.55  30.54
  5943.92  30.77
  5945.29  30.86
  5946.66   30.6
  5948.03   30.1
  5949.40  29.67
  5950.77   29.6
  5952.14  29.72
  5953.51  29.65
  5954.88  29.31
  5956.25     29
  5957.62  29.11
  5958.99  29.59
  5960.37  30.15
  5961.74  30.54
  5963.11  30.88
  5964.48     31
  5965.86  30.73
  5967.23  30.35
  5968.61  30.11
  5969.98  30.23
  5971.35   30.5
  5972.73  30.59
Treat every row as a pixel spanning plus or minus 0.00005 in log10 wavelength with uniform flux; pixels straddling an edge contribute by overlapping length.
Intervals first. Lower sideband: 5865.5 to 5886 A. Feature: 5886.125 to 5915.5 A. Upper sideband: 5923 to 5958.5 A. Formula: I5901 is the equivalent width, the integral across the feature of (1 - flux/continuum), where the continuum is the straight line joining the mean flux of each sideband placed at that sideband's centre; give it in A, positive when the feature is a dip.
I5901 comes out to 6.1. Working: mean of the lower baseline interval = 28.9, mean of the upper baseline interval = 29.7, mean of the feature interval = 23.2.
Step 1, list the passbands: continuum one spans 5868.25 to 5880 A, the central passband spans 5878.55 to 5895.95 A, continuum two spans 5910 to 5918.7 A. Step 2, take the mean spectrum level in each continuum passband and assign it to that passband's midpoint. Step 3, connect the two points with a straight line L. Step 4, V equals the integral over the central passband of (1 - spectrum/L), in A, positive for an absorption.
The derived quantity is 4.9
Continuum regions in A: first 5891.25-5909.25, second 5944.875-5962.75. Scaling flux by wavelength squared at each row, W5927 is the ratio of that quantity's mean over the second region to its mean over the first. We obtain 1.33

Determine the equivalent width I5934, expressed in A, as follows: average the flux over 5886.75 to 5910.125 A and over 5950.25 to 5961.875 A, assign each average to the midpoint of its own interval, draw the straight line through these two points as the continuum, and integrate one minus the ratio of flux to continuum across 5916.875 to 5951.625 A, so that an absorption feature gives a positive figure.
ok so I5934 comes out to -4.0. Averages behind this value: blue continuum 21.9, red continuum 29.6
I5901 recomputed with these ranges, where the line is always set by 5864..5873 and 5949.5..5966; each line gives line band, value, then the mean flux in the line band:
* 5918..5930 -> 0.21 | 29.3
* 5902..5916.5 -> 0.37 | 29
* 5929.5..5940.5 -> 0.16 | 29.4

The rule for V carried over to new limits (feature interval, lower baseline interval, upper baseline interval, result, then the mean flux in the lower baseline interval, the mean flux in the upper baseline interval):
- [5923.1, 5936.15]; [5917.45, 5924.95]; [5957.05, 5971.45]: 0.0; 29.2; 30.3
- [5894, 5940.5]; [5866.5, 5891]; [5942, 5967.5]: 1.2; 26.5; 30.1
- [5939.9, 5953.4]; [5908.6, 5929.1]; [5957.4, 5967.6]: -0.1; 29.3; 30.3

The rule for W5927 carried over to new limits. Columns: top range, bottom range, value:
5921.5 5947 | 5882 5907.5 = 1.38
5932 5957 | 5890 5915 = 1.26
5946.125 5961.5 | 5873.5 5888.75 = 1.13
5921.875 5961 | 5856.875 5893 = 1.14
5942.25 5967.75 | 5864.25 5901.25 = 1.27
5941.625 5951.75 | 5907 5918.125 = 1.05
